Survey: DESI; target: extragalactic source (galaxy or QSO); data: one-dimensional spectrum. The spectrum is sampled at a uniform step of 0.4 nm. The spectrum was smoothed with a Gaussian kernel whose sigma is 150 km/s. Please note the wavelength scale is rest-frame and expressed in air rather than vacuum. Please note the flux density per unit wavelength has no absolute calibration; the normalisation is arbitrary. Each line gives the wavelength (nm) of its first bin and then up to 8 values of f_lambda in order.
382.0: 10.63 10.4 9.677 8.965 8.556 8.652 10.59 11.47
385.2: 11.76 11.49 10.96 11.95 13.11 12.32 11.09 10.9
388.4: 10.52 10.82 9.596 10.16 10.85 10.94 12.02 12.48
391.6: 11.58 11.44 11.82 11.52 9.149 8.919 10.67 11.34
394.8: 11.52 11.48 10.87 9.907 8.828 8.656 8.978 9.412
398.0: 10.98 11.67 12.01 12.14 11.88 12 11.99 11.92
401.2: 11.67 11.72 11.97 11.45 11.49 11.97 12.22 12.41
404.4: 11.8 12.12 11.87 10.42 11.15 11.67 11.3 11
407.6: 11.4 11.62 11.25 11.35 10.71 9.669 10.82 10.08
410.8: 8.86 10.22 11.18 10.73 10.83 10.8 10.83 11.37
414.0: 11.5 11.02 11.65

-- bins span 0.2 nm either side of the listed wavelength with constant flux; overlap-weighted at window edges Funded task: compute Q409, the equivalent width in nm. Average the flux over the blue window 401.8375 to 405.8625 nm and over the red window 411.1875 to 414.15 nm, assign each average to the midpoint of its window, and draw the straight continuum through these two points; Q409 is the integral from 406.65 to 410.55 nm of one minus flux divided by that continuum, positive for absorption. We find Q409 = 0.14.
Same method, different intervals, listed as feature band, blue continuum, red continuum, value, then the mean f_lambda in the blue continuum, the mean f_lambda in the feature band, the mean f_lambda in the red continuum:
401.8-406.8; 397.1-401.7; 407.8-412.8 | -0.290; 11.4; 11.7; 10.6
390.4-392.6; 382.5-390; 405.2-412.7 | -0.217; 10.7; 11.8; 10.8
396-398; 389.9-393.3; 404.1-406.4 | 0.381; 11.4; 9.26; 11.5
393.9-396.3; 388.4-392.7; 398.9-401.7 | 0.128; 11.1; 10.9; 11.9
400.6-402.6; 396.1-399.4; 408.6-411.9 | -0.273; 10.3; 11.7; 10.4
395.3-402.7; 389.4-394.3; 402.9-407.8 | 0.195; 11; 11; 11.6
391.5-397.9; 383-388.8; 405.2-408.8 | 0.387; 10.9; 10.4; 11.3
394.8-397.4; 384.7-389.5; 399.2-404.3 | 0.389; 11.3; 9.92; 11.9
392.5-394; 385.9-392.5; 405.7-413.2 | 0.150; 11.3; 10.1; 10.8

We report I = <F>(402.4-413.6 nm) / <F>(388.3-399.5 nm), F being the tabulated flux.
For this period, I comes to 1.04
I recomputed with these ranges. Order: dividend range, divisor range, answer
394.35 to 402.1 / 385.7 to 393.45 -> 0.98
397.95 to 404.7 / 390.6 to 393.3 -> 1.03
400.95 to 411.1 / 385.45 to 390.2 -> 1.01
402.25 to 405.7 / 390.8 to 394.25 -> 1.07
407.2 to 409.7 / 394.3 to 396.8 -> 1.06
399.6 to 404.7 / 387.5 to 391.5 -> 1.09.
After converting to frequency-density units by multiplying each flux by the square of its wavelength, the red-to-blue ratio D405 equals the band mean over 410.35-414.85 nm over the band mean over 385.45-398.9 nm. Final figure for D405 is 1.10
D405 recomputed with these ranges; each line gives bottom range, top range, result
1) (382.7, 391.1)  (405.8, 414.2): 1.13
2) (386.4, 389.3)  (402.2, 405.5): 1.14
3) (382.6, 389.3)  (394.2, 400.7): 1.07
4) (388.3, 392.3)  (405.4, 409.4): 1.10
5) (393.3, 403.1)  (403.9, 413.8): 1.06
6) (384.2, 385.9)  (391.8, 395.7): 1.01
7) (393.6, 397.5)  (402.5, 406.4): 1.21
